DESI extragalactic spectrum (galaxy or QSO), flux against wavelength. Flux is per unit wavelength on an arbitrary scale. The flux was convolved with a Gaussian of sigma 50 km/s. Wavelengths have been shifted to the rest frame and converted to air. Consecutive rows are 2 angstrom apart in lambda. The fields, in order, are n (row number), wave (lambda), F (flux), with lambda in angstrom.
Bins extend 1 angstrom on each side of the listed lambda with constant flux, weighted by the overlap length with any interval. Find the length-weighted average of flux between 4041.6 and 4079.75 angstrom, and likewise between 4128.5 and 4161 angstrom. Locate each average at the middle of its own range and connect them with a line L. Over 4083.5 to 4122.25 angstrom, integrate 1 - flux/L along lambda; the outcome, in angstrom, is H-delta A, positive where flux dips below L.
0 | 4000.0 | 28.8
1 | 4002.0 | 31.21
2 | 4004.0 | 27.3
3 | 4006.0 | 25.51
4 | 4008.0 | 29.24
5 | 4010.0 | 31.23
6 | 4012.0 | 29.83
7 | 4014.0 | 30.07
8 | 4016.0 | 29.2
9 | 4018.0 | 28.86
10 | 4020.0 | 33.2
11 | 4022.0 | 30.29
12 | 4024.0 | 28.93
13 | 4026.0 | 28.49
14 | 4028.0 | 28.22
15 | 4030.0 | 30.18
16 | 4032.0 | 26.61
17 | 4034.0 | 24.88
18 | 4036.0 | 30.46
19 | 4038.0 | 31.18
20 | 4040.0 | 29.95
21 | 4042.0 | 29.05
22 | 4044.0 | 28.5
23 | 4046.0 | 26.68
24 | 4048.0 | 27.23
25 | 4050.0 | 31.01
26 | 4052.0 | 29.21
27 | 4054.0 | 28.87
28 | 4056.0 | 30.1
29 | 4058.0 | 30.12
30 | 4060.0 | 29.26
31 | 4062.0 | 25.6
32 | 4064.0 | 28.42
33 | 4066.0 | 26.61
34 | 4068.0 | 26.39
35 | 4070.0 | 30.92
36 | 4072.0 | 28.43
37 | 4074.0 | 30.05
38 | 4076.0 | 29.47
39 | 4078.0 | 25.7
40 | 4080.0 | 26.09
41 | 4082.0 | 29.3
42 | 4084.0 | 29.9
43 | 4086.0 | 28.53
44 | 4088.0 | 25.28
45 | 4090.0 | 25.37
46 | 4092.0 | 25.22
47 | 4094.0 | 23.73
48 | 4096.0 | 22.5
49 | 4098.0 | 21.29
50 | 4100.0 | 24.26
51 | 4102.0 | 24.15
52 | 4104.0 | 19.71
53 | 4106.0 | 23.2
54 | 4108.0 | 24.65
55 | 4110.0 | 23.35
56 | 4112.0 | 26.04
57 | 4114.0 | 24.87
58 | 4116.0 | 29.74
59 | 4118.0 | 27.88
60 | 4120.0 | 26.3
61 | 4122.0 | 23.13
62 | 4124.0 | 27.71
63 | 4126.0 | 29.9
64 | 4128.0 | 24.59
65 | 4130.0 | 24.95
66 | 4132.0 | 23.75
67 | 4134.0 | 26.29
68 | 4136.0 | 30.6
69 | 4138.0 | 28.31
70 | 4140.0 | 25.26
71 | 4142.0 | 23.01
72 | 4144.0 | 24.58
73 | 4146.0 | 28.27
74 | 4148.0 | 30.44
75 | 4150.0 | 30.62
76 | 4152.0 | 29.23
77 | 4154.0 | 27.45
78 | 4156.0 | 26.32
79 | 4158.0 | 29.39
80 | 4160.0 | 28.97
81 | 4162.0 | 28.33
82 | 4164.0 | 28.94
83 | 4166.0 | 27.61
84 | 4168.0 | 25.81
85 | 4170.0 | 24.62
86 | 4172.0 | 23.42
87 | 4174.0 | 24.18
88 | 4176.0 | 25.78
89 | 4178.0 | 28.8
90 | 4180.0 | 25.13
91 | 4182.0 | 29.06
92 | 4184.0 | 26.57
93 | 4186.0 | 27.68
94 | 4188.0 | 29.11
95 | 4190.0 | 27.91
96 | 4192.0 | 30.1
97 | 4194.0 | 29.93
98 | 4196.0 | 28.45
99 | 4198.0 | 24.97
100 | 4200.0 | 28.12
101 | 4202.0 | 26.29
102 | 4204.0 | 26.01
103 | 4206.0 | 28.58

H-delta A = 4.1 angstrom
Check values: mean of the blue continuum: 28.5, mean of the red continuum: 27.3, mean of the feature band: 24.9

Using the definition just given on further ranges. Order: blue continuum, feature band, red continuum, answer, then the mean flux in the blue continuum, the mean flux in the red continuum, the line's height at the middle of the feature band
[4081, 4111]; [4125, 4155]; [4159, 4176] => -1.60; 24.7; 26.4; 25.8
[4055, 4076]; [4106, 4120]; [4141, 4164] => 1.16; 28.6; 27.9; 28.2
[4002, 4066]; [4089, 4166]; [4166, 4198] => 4.44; 29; 27.1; 27.8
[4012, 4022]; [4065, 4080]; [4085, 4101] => -1.16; 30.3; 24.5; 26.1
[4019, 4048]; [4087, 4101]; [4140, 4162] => 2.17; 29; 27.7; 28.3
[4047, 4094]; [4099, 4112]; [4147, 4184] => 2.05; 28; 27.4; 27.8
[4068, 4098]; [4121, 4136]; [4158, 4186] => 0.45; 27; 26.8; 26.9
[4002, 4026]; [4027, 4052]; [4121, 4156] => 0.22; 29.5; 26.9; 28.9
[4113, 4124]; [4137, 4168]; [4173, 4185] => -1.36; 26.5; 26.6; 26.6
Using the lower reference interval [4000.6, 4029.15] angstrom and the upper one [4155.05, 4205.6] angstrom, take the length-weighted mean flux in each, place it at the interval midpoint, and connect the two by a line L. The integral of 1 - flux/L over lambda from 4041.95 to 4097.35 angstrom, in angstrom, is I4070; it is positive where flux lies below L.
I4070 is 1.9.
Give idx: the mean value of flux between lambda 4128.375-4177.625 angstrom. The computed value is 26.9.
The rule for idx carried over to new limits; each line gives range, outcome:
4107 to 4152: 26.6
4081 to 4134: 25.4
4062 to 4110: 26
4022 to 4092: 28.4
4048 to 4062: 29.3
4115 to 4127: 27.4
